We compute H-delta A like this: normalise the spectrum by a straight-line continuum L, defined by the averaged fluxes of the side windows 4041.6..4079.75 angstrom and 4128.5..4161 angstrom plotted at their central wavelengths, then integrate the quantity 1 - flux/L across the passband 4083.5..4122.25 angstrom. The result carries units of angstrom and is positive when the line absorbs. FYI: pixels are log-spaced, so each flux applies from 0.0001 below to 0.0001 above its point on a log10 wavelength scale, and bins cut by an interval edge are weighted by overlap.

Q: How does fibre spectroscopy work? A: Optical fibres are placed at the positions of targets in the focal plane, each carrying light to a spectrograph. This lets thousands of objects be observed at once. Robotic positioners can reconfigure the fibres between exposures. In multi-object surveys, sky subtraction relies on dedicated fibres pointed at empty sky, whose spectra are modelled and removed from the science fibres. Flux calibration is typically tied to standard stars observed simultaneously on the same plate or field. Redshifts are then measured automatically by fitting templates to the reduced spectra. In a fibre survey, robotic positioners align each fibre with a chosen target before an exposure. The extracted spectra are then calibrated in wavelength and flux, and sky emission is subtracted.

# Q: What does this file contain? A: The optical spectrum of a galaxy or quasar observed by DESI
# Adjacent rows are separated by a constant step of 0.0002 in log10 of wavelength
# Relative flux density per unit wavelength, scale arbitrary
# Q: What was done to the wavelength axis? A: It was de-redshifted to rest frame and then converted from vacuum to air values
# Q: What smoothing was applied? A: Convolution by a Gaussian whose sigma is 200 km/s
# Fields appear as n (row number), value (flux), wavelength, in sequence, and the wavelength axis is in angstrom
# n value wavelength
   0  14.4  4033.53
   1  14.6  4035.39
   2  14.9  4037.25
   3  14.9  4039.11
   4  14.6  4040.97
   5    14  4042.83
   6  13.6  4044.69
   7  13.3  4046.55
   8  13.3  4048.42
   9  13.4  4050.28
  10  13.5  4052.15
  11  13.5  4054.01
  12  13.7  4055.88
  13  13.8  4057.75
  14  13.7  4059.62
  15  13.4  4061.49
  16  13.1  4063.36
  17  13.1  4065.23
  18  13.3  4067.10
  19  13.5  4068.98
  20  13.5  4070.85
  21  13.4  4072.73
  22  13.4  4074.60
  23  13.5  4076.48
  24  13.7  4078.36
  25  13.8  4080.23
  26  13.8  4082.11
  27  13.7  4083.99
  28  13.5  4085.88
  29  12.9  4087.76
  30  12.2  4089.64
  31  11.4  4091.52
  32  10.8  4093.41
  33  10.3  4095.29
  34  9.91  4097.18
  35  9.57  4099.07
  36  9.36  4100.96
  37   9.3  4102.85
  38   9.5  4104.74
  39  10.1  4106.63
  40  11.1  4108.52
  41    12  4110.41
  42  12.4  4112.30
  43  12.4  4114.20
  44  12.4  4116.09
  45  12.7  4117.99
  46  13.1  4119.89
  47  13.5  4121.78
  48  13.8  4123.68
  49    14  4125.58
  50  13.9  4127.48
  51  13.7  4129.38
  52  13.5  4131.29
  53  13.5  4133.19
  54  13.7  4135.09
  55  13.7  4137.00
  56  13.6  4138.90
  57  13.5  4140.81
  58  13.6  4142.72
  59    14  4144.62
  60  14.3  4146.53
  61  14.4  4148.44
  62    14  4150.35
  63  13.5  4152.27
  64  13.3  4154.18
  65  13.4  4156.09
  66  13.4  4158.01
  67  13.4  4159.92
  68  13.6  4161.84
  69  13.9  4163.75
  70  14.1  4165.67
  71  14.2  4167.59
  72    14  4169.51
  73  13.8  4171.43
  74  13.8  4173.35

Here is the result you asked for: 6.0 angstrom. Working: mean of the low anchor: 13.5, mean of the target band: 11.5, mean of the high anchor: 13.7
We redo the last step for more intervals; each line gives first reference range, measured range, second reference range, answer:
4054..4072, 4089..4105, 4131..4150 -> 3.9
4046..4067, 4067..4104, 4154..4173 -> 3.6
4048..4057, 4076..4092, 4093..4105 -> -3.2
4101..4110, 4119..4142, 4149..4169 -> -3.7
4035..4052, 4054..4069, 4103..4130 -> 0.2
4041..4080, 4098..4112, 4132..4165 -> 3.5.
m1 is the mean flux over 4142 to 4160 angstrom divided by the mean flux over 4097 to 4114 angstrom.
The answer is 1.3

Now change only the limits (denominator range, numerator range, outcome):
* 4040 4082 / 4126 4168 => 1.01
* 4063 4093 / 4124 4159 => 1.04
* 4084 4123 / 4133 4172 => 1.20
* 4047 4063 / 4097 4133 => 0.89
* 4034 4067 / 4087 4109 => 0.76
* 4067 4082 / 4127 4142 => 1.01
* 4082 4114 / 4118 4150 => 1.22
